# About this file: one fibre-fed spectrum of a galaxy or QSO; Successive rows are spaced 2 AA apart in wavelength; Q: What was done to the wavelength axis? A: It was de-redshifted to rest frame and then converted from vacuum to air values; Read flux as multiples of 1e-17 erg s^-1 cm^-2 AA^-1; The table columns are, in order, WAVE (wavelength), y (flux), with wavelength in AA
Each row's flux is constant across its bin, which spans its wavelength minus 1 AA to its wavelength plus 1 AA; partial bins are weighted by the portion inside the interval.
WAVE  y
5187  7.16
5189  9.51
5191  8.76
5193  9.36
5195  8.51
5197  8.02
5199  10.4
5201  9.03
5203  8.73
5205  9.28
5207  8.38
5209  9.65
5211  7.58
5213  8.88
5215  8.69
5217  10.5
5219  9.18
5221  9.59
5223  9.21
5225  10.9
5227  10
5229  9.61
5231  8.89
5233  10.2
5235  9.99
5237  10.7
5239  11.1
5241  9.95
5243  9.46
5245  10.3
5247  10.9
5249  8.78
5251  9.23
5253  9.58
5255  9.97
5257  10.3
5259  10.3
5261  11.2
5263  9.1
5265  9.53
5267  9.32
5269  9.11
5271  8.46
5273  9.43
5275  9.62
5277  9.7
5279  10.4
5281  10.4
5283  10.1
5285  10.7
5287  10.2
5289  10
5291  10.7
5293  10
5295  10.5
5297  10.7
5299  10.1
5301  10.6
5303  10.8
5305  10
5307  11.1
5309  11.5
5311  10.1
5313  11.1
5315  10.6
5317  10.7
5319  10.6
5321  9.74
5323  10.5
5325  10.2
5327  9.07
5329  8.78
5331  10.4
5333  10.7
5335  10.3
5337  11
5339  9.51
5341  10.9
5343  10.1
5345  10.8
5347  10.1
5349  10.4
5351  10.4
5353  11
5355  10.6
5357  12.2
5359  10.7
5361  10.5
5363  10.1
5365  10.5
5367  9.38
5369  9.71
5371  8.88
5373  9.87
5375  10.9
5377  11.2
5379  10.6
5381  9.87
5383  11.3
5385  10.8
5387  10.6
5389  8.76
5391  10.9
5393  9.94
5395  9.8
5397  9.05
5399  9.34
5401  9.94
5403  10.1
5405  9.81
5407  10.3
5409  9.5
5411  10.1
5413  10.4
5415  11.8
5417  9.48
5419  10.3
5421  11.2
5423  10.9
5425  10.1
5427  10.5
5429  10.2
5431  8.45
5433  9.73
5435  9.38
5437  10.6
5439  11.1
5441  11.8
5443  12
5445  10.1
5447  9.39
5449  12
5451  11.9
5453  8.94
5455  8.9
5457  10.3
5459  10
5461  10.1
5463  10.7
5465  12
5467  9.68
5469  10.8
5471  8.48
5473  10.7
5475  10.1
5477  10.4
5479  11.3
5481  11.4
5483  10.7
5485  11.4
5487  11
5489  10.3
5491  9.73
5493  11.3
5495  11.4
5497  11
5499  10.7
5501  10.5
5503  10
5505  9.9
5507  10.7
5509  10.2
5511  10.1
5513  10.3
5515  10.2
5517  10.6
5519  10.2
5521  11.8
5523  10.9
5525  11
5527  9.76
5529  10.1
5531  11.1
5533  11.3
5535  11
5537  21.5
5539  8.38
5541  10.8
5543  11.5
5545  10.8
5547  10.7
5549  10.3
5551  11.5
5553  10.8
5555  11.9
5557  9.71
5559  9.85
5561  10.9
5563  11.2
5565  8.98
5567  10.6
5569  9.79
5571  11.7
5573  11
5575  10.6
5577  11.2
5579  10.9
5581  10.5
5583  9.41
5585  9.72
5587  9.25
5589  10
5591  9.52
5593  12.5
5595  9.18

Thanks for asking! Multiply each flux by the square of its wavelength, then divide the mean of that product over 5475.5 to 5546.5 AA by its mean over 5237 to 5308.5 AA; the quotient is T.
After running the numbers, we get 1.2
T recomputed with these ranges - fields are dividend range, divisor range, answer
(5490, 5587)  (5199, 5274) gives 1.25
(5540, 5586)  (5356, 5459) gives 1.09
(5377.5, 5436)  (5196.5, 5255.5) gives 1.13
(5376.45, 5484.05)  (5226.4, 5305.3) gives 1.10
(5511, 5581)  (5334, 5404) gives 1.14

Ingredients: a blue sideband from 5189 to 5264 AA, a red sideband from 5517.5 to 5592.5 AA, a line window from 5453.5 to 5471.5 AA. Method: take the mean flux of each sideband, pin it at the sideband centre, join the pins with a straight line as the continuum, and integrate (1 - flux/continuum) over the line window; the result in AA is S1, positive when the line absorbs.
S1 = 0.6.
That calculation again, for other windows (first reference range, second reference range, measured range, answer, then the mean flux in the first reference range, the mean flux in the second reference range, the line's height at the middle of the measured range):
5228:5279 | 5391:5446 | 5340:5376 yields -1.14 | 9.8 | 10.2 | 10.1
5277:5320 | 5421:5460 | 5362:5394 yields 0.65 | 10.5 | 10.4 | 10.4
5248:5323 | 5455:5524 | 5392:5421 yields 0.93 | 10.1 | 10.5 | 10.4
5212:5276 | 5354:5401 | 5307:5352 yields -1.34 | 9.75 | 10.2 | 10.1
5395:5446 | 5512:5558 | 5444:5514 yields 1.49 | 10.2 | 11.1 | 10.7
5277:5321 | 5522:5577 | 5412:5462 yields 1.85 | 10.5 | 11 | 10.8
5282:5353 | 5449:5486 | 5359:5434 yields 2.11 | 10.4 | 10.5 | 10.4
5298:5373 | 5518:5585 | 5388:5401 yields 1.07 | 10.4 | 10.9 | 10.5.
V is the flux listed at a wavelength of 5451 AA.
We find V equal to 11.9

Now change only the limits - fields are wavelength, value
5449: 12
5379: 10.6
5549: 10.3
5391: 10.9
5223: 9.21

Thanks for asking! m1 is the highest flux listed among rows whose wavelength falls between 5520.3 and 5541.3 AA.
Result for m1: 21.5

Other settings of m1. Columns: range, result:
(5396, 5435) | 11.8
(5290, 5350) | 11.5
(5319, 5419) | 12.2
